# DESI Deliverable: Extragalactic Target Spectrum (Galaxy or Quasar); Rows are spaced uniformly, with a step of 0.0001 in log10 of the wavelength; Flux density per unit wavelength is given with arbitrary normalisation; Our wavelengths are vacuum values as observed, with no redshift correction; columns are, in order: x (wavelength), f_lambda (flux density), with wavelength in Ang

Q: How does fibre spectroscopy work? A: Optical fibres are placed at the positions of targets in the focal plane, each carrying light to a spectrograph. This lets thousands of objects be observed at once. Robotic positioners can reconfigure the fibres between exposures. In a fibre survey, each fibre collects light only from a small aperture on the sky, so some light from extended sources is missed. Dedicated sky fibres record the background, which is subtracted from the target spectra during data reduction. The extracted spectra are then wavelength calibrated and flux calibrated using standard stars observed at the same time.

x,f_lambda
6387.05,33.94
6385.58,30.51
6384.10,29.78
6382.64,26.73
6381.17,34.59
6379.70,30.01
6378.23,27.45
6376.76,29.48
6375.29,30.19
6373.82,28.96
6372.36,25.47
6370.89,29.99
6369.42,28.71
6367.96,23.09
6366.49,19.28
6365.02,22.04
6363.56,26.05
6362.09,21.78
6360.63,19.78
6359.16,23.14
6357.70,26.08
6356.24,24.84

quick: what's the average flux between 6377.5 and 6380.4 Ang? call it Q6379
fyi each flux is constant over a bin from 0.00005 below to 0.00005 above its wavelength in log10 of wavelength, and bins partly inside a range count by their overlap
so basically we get 28.7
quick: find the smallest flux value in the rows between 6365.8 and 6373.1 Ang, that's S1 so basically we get 19.28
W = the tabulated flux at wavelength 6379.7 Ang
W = 30.01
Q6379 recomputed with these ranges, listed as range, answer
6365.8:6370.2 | 23.8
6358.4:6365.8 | 22.6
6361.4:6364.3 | 23.9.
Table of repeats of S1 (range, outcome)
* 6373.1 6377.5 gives 28.96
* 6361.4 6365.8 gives 21.78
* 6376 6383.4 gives 26.73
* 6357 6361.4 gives 19.78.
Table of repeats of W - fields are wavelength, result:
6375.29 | 30.19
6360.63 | 19.78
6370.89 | 29.99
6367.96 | 23.09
